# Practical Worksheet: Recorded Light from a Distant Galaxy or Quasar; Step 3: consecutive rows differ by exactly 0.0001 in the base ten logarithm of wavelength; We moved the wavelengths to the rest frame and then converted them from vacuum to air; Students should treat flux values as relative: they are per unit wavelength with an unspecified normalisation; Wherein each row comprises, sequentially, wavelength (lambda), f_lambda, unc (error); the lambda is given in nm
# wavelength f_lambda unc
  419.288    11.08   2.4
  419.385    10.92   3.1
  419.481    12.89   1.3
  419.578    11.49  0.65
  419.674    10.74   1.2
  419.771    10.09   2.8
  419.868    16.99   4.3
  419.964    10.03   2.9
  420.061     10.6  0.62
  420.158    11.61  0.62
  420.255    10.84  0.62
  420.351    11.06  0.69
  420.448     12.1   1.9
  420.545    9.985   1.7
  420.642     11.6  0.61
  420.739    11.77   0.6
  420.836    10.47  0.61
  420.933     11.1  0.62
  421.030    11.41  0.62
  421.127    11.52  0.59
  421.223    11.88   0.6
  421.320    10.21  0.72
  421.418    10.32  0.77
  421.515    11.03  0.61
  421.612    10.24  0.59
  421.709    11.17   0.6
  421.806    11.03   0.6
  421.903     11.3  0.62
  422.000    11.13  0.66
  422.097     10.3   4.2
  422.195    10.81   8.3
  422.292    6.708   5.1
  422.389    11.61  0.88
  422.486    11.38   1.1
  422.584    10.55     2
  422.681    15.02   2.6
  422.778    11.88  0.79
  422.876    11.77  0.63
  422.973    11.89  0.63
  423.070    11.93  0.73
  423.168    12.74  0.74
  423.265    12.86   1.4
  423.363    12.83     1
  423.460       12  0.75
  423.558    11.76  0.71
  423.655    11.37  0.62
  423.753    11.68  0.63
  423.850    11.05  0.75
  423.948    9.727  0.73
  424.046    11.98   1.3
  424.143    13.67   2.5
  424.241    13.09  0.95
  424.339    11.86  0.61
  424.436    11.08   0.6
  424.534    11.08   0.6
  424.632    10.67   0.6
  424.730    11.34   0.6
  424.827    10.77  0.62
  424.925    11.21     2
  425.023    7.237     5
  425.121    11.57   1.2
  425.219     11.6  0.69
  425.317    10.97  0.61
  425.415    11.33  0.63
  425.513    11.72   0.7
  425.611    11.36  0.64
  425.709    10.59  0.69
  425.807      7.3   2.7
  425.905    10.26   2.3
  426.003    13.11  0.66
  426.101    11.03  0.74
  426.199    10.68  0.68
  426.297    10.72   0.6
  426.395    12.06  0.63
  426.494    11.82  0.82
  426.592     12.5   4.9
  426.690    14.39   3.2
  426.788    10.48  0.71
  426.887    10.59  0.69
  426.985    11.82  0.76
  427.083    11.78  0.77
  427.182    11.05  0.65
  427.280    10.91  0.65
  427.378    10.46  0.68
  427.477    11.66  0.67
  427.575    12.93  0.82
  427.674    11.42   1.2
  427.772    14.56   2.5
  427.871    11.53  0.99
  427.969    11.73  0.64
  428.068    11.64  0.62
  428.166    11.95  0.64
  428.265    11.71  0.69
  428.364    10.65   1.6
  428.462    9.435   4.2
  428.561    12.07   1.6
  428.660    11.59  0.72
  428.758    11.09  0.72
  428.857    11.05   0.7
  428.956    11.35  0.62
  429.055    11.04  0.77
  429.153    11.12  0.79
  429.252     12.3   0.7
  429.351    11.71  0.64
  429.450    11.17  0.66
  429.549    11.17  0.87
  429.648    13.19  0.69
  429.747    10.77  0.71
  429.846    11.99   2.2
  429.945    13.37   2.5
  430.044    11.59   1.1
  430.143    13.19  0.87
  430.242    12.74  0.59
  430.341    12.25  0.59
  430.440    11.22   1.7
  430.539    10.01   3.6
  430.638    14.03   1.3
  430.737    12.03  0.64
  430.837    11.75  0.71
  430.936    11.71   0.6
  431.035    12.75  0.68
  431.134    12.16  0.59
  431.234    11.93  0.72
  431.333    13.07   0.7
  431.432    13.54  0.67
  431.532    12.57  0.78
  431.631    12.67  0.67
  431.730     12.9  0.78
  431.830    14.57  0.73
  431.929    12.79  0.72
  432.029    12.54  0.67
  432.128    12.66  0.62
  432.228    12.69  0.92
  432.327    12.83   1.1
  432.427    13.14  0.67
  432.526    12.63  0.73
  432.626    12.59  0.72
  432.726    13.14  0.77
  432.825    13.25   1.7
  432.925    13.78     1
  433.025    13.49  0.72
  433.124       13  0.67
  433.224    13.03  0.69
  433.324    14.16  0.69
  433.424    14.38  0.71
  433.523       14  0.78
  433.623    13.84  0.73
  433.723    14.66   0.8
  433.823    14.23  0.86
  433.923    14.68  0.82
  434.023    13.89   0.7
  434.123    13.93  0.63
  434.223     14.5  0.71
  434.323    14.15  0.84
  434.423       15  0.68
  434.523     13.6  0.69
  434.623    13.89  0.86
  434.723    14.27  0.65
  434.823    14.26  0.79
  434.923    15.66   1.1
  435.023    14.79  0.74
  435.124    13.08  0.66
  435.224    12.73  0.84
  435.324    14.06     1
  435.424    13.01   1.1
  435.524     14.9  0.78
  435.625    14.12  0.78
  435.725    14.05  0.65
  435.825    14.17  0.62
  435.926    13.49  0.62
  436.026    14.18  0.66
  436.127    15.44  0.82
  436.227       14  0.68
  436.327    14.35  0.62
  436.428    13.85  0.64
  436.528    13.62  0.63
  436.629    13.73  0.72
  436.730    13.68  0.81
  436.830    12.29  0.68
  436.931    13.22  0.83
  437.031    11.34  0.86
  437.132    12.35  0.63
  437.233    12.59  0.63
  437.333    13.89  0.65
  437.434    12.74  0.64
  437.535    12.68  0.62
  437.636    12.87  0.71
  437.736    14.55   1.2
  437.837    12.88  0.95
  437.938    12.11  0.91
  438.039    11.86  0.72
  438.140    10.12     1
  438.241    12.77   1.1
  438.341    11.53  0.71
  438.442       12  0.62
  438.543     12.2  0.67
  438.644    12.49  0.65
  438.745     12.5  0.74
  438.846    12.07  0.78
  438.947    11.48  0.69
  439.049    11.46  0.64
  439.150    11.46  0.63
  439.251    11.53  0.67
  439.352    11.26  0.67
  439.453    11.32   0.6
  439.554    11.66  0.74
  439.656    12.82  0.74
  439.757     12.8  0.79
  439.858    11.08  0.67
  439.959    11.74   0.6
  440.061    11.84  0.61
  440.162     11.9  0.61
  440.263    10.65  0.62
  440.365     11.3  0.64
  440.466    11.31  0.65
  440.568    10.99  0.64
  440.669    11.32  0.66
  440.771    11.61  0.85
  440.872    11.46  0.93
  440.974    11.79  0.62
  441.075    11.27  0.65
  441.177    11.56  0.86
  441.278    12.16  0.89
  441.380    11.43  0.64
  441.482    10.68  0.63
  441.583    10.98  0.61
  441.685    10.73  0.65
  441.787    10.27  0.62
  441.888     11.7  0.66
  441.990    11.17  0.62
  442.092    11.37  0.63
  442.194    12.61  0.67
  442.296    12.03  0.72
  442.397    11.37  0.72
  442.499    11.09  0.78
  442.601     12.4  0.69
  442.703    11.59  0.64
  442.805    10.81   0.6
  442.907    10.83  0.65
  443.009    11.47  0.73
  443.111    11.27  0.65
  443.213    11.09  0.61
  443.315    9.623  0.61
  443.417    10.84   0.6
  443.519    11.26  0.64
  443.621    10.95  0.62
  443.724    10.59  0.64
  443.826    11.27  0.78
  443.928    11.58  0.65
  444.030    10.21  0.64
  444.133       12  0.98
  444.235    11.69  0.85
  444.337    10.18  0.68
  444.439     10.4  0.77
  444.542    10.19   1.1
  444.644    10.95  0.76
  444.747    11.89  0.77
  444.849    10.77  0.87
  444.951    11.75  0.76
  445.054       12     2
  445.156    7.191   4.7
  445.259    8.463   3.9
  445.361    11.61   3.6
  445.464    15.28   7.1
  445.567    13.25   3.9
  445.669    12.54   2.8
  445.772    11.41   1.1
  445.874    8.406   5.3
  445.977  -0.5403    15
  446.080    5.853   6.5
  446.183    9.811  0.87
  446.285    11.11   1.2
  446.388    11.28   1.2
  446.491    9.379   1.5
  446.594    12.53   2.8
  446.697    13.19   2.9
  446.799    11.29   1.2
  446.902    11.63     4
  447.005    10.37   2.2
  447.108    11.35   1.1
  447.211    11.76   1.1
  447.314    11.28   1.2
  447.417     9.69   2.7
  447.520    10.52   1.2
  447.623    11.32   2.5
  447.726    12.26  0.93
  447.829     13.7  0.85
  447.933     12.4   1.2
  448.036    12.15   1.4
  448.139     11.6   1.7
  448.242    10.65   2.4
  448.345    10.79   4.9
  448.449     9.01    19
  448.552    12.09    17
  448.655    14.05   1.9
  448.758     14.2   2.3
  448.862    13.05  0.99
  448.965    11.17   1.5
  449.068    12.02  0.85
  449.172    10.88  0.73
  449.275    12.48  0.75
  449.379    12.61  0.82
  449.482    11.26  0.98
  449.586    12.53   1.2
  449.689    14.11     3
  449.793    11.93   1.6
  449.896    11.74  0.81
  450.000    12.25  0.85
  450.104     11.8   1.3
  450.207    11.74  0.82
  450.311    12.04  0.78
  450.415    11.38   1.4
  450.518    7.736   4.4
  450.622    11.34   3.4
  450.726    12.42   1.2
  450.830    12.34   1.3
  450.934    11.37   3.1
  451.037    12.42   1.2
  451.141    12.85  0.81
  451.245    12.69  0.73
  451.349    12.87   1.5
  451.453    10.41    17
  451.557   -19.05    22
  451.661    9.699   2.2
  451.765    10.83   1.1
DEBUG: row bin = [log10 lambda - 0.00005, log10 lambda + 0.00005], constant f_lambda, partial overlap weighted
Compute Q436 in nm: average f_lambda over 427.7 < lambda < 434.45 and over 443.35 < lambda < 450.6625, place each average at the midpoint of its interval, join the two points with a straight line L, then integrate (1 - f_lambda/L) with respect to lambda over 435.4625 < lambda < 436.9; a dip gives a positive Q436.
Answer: -0.22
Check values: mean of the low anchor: 12.6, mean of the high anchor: 11.2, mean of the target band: 14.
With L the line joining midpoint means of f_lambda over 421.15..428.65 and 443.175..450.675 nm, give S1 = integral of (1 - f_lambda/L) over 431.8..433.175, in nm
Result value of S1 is -0.21 nm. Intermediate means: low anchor 11.4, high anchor 11.2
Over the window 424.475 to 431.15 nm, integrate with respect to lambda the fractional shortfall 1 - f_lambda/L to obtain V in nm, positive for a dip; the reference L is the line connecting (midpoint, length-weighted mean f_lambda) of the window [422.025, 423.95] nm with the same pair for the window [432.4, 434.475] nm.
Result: 0.57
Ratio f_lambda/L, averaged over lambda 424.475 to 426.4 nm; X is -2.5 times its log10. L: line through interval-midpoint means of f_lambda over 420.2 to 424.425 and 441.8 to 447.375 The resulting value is 0.05 mag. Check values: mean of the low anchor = 11.4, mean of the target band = 10.8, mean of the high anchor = 10.9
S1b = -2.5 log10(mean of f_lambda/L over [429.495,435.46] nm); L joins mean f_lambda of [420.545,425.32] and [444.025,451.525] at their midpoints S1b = -0.17 mag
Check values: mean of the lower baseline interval 11.3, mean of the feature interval 13.2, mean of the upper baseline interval 11.2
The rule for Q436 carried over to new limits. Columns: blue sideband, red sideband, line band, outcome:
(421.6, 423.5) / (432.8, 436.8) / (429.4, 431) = 0.128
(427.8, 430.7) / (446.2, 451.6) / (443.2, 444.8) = 0.057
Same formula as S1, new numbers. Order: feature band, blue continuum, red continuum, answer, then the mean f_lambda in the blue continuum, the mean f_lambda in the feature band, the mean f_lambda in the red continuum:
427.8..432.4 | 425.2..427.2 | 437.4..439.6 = -0.206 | 11.3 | 12.1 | 12.1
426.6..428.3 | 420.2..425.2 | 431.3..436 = 0.070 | 11.3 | 11.8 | 13.7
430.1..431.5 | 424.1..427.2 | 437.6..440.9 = -0.101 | 11.3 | 12.3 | 11.8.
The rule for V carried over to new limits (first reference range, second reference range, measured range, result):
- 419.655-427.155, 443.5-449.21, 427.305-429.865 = -0.07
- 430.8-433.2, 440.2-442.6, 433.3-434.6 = -0.17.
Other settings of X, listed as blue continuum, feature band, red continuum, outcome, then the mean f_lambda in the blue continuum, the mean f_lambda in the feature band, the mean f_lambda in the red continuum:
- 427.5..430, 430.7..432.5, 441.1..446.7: -0.10 mag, 11.7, 12.7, 10.8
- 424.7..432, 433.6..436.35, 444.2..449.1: -0.23 mag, 11.7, 14.2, 11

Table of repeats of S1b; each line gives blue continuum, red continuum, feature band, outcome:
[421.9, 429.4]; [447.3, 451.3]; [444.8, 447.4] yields 0.13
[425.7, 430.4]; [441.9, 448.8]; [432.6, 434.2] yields -0.20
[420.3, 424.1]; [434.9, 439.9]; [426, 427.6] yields 0.02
